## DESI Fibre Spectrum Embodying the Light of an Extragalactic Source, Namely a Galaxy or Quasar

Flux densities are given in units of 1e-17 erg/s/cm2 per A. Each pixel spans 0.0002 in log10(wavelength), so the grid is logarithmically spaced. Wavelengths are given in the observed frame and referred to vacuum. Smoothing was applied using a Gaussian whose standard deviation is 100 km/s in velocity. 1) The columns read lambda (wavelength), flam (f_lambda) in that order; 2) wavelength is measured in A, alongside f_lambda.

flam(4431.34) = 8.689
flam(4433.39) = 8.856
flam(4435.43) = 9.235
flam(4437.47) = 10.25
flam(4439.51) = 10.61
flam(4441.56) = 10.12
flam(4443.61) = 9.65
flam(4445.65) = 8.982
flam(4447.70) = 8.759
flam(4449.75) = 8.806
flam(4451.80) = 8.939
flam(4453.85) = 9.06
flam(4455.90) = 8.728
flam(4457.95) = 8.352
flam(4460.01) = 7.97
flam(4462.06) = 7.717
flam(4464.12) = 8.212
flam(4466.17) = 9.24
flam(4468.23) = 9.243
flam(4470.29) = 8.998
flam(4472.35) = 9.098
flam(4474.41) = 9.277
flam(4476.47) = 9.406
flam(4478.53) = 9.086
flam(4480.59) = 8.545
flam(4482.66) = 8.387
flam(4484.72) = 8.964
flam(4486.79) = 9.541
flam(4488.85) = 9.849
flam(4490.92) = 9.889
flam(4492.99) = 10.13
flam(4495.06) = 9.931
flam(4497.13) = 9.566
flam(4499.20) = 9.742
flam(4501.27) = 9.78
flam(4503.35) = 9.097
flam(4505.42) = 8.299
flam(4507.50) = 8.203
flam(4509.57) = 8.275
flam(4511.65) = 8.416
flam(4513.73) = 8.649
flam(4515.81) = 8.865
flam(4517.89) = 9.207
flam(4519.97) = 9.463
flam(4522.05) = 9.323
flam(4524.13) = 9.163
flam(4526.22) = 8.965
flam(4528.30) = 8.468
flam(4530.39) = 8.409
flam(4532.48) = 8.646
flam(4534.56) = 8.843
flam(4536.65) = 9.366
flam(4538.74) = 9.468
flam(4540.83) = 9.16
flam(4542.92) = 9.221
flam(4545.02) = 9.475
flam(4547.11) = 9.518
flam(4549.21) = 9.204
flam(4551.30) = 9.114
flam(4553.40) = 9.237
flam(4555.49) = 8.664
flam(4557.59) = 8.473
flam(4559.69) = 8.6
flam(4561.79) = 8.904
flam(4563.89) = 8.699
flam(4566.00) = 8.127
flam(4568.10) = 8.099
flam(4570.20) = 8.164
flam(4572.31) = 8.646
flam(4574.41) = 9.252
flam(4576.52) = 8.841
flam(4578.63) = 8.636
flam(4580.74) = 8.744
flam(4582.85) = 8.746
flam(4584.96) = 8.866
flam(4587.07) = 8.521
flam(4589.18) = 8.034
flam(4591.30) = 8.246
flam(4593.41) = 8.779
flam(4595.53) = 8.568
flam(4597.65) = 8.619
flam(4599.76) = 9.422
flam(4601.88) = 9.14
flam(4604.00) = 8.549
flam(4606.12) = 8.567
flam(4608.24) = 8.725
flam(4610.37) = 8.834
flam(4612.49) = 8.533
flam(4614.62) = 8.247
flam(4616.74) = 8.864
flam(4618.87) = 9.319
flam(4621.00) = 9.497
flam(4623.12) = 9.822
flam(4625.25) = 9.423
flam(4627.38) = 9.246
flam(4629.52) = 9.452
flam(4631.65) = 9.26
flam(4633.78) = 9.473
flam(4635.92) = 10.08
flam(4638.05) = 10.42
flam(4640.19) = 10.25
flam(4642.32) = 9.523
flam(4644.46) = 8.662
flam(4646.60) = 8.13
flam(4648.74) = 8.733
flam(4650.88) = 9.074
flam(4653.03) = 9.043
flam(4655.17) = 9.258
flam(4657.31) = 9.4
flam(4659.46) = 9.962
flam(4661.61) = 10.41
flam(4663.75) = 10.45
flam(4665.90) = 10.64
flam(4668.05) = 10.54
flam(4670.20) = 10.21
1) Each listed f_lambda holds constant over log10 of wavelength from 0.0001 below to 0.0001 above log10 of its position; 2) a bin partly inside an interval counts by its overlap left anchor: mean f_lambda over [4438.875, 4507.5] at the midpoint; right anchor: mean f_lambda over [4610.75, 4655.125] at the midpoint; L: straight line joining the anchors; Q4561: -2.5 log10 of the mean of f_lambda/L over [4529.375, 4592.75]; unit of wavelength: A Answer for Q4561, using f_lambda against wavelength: 0.05 mag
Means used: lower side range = 9.13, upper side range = 9.25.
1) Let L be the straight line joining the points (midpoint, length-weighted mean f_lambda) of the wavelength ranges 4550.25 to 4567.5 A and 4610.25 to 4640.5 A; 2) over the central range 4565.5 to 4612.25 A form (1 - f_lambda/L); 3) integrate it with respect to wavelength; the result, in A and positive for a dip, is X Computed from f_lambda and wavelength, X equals 1.9 A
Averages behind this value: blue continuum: 8.71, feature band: 8.65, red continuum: 9.38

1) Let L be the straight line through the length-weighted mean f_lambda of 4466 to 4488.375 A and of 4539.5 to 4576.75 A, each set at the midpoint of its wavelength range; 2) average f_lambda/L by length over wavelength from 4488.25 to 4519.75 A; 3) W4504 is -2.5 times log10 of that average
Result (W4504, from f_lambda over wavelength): -0.021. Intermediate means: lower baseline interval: 9.08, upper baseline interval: 8.86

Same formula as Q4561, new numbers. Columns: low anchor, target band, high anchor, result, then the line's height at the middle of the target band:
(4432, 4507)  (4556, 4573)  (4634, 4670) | 0.12 mag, 9.43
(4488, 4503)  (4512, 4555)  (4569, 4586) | 0.03 mag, 9.31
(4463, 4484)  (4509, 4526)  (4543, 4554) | 0.03 mag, 9.15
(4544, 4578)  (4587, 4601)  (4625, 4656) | 0.05 mag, 9.03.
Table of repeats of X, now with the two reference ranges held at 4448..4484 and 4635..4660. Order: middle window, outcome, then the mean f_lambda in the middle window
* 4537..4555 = -0.5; 9.28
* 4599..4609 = 0.4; 8.87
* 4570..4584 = 0.6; 8.75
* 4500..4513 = 0.3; 8.69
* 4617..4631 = -0.2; 9.42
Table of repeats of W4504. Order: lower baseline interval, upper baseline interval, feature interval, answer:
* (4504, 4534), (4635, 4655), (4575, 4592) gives 0.05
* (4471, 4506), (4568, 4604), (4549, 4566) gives 0.01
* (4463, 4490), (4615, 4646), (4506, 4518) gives 0.08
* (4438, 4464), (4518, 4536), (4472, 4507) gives -0.04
